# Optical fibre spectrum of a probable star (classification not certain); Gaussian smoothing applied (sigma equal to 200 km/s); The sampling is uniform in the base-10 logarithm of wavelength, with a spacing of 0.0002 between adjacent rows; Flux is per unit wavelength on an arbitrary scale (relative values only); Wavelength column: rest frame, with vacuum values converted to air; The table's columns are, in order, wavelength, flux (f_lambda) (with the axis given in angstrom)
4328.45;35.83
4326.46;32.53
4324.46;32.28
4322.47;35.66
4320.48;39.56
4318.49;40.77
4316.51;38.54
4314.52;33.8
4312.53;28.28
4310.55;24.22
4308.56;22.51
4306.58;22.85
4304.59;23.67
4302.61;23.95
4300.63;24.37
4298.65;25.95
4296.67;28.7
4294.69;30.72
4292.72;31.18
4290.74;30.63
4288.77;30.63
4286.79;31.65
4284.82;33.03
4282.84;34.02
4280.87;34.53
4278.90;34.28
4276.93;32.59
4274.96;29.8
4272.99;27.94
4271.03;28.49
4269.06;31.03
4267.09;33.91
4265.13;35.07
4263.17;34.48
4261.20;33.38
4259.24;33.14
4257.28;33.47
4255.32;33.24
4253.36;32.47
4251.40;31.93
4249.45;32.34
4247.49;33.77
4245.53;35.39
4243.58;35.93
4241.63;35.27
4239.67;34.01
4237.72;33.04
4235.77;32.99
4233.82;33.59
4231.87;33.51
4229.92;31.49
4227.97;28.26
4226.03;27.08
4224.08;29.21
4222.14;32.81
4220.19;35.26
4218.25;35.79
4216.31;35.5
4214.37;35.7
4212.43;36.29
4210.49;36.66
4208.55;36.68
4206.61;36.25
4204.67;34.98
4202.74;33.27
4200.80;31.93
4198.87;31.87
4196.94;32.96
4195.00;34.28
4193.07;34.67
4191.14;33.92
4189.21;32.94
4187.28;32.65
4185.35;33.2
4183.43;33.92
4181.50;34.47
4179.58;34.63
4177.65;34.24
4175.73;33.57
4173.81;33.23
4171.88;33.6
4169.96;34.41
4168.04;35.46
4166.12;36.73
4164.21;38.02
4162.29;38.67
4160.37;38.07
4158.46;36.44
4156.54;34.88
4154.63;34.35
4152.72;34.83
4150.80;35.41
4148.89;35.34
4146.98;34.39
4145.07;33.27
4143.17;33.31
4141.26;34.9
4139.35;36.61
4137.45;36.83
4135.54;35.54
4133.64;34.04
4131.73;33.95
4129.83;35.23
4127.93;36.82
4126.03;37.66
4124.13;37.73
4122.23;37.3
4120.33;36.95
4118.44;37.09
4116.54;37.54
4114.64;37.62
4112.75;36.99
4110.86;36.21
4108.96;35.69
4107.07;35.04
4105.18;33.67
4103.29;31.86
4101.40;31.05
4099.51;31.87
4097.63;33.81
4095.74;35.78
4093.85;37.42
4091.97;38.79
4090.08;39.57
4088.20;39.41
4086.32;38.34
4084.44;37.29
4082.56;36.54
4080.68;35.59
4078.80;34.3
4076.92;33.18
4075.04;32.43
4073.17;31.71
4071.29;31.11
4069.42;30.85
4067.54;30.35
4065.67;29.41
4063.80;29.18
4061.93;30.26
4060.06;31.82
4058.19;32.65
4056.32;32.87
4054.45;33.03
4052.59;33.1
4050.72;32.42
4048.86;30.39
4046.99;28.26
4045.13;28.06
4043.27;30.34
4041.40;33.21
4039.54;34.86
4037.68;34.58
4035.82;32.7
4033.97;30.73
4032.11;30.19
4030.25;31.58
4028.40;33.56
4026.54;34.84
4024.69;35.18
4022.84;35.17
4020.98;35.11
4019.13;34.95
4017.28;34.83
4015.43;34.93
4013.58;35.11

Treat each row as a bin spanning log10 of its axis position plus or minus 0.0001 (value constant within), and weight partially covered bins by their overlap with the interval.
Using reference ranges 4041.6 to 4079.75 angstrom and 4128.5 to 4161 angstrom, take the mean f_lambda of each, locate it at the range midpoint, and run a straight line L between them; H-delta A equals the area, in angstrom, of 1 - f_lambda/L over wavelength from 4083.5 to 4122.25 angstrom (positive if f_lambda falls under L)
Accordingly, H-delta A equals -3.39 angstrom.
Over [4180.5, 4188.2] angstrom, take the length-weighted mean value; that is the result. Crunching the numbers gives 33.6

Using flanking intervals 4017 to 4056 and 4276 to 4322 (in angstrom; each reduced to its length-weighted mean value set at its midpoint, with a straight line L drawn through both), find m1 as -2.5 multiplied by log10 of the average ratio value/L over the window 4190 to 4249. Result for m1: -0.09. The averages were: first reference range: 32.7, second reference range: 30.5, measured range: 33.7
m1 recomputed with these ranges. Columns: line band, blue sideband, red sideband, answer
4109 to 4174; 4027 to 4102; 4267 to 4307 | -0.13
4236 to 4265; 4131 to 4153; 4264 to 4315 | -0.09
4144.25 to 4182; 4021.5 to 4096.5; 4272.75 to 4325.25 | -0.10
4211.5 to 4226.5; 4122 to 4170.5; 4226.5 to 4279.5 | 0.00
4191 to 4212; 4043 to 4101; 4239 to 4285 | -0.04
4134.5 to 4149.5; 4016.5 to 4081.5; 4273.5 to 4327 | -0.11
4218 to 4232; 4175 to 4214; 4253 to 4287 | 0.07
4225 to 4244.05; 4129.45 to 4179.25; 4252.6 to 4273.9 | 0.02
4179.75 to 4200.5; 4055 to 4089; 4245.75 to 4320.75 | -0.05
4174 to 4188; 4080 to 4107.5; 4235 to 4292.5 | 0.01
